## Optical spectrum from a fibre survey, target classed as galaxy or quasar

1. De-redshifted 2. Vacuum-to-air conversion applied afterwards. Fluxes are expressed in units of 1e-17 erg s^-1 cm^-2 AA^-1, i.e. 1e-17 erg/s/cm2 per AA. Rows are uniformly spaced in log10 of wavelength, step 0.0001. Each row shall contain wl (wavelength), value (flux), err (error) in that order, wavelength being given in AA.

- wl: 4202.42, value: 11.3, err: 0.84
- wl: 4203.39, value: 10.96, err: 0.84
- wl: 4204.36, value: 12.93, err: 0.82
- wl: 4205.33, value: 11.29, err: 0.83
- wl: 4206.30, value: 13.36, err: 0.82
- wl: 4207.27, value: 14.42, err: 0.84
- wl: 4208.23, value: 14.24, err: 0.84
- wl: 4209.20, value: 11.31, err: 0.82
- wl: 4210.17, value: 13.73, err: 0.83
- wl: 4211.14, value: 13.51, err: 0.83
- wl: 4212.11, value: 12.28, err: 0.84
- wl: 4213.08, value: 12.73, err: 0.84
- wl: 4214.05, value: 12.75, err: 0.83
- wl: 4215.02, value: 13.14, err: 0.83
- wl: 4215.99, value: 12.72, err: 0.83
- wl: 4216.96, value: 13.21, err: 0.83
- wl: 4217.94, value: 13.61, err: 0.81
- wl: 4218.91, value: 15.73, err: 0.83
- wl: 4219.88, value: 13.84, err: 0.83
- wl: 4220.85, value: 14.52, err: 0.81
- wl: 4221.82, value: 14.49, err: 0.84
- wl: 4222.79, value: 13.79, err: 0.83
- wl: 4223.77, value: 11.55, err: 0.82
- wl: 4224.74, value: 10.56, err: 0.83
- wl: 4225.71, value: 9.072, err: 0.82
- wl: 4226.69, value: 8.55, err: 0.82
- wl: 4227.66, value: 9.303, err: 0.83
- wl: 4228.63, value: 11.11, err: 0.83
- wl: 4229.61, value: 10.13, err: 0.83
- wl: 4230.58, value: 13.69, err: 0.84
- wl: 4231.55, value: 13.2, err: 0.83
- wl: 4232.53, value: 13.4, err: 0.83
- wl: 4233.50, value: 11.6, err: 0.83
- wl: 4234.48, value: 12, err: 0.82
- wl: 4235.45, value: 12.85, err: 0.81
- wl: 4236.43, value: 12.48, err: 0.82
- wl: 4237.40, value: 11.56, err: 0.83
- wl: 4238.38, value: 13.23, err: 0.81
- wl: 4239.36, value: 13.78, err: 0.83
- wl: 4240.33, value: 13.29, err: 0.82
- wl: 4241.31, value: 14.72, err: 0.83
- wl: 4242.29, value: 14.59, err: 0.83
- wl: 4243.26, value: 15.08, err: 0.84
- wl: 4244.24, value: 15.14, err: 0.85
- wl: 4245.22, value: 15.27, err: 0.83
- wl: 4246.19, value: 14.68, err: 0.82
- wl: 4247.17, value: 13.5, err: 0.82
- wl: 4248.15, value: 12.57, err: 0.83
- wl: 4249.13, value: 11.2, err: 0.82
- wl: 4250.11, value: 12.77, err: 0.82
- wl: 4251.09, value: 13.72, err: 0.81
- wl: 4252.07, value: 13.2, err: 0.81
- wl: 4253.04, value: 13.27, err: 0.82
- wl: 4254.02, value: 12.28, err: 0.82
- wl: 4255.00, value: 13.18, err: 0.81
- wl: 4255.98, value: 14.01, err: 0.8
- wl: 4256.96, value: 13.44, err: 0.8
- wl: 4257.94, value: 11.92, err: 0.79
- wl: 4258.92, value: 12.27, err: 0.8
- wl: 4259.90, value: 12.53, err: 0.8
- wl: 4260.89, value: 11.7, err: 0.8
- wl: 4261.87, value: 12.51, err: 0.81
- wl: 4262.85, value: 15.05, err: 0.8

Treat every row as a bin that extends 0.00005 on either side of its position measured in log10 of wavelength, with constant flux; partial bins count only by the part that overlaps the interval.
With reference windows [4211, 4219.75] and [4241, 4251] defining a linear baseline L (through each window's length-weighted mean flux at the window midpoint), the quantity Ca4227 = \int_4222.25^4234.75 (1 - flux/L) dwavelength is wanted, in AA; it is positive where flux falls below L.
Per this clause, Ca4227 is 2.0 AA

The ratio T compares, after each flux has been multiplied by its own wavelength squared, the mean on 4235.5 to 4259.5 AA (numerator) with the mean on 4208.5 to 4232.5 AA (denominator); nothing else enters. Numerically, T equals 1.1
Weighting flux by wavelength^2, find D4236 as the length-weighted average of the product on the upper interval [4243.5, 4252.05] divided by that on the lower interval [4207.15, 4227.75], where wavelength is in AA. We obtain 1.1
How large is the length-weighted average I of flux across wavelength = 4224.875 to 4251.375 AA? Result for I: 12.6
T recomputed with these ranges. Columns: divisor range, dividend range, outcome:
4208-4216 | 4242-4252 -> 1.09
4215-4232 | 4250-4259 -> 1.08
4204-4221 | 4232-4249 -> 1.03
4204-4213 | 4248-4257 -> 1.02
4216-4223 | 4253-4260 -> 0.93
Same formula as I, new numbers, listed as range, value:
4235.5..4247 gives 13.9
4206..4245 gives 12.9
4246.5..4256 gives 12.9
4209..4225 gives 13.2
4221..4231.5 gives 11.4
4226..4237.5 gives 11.6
